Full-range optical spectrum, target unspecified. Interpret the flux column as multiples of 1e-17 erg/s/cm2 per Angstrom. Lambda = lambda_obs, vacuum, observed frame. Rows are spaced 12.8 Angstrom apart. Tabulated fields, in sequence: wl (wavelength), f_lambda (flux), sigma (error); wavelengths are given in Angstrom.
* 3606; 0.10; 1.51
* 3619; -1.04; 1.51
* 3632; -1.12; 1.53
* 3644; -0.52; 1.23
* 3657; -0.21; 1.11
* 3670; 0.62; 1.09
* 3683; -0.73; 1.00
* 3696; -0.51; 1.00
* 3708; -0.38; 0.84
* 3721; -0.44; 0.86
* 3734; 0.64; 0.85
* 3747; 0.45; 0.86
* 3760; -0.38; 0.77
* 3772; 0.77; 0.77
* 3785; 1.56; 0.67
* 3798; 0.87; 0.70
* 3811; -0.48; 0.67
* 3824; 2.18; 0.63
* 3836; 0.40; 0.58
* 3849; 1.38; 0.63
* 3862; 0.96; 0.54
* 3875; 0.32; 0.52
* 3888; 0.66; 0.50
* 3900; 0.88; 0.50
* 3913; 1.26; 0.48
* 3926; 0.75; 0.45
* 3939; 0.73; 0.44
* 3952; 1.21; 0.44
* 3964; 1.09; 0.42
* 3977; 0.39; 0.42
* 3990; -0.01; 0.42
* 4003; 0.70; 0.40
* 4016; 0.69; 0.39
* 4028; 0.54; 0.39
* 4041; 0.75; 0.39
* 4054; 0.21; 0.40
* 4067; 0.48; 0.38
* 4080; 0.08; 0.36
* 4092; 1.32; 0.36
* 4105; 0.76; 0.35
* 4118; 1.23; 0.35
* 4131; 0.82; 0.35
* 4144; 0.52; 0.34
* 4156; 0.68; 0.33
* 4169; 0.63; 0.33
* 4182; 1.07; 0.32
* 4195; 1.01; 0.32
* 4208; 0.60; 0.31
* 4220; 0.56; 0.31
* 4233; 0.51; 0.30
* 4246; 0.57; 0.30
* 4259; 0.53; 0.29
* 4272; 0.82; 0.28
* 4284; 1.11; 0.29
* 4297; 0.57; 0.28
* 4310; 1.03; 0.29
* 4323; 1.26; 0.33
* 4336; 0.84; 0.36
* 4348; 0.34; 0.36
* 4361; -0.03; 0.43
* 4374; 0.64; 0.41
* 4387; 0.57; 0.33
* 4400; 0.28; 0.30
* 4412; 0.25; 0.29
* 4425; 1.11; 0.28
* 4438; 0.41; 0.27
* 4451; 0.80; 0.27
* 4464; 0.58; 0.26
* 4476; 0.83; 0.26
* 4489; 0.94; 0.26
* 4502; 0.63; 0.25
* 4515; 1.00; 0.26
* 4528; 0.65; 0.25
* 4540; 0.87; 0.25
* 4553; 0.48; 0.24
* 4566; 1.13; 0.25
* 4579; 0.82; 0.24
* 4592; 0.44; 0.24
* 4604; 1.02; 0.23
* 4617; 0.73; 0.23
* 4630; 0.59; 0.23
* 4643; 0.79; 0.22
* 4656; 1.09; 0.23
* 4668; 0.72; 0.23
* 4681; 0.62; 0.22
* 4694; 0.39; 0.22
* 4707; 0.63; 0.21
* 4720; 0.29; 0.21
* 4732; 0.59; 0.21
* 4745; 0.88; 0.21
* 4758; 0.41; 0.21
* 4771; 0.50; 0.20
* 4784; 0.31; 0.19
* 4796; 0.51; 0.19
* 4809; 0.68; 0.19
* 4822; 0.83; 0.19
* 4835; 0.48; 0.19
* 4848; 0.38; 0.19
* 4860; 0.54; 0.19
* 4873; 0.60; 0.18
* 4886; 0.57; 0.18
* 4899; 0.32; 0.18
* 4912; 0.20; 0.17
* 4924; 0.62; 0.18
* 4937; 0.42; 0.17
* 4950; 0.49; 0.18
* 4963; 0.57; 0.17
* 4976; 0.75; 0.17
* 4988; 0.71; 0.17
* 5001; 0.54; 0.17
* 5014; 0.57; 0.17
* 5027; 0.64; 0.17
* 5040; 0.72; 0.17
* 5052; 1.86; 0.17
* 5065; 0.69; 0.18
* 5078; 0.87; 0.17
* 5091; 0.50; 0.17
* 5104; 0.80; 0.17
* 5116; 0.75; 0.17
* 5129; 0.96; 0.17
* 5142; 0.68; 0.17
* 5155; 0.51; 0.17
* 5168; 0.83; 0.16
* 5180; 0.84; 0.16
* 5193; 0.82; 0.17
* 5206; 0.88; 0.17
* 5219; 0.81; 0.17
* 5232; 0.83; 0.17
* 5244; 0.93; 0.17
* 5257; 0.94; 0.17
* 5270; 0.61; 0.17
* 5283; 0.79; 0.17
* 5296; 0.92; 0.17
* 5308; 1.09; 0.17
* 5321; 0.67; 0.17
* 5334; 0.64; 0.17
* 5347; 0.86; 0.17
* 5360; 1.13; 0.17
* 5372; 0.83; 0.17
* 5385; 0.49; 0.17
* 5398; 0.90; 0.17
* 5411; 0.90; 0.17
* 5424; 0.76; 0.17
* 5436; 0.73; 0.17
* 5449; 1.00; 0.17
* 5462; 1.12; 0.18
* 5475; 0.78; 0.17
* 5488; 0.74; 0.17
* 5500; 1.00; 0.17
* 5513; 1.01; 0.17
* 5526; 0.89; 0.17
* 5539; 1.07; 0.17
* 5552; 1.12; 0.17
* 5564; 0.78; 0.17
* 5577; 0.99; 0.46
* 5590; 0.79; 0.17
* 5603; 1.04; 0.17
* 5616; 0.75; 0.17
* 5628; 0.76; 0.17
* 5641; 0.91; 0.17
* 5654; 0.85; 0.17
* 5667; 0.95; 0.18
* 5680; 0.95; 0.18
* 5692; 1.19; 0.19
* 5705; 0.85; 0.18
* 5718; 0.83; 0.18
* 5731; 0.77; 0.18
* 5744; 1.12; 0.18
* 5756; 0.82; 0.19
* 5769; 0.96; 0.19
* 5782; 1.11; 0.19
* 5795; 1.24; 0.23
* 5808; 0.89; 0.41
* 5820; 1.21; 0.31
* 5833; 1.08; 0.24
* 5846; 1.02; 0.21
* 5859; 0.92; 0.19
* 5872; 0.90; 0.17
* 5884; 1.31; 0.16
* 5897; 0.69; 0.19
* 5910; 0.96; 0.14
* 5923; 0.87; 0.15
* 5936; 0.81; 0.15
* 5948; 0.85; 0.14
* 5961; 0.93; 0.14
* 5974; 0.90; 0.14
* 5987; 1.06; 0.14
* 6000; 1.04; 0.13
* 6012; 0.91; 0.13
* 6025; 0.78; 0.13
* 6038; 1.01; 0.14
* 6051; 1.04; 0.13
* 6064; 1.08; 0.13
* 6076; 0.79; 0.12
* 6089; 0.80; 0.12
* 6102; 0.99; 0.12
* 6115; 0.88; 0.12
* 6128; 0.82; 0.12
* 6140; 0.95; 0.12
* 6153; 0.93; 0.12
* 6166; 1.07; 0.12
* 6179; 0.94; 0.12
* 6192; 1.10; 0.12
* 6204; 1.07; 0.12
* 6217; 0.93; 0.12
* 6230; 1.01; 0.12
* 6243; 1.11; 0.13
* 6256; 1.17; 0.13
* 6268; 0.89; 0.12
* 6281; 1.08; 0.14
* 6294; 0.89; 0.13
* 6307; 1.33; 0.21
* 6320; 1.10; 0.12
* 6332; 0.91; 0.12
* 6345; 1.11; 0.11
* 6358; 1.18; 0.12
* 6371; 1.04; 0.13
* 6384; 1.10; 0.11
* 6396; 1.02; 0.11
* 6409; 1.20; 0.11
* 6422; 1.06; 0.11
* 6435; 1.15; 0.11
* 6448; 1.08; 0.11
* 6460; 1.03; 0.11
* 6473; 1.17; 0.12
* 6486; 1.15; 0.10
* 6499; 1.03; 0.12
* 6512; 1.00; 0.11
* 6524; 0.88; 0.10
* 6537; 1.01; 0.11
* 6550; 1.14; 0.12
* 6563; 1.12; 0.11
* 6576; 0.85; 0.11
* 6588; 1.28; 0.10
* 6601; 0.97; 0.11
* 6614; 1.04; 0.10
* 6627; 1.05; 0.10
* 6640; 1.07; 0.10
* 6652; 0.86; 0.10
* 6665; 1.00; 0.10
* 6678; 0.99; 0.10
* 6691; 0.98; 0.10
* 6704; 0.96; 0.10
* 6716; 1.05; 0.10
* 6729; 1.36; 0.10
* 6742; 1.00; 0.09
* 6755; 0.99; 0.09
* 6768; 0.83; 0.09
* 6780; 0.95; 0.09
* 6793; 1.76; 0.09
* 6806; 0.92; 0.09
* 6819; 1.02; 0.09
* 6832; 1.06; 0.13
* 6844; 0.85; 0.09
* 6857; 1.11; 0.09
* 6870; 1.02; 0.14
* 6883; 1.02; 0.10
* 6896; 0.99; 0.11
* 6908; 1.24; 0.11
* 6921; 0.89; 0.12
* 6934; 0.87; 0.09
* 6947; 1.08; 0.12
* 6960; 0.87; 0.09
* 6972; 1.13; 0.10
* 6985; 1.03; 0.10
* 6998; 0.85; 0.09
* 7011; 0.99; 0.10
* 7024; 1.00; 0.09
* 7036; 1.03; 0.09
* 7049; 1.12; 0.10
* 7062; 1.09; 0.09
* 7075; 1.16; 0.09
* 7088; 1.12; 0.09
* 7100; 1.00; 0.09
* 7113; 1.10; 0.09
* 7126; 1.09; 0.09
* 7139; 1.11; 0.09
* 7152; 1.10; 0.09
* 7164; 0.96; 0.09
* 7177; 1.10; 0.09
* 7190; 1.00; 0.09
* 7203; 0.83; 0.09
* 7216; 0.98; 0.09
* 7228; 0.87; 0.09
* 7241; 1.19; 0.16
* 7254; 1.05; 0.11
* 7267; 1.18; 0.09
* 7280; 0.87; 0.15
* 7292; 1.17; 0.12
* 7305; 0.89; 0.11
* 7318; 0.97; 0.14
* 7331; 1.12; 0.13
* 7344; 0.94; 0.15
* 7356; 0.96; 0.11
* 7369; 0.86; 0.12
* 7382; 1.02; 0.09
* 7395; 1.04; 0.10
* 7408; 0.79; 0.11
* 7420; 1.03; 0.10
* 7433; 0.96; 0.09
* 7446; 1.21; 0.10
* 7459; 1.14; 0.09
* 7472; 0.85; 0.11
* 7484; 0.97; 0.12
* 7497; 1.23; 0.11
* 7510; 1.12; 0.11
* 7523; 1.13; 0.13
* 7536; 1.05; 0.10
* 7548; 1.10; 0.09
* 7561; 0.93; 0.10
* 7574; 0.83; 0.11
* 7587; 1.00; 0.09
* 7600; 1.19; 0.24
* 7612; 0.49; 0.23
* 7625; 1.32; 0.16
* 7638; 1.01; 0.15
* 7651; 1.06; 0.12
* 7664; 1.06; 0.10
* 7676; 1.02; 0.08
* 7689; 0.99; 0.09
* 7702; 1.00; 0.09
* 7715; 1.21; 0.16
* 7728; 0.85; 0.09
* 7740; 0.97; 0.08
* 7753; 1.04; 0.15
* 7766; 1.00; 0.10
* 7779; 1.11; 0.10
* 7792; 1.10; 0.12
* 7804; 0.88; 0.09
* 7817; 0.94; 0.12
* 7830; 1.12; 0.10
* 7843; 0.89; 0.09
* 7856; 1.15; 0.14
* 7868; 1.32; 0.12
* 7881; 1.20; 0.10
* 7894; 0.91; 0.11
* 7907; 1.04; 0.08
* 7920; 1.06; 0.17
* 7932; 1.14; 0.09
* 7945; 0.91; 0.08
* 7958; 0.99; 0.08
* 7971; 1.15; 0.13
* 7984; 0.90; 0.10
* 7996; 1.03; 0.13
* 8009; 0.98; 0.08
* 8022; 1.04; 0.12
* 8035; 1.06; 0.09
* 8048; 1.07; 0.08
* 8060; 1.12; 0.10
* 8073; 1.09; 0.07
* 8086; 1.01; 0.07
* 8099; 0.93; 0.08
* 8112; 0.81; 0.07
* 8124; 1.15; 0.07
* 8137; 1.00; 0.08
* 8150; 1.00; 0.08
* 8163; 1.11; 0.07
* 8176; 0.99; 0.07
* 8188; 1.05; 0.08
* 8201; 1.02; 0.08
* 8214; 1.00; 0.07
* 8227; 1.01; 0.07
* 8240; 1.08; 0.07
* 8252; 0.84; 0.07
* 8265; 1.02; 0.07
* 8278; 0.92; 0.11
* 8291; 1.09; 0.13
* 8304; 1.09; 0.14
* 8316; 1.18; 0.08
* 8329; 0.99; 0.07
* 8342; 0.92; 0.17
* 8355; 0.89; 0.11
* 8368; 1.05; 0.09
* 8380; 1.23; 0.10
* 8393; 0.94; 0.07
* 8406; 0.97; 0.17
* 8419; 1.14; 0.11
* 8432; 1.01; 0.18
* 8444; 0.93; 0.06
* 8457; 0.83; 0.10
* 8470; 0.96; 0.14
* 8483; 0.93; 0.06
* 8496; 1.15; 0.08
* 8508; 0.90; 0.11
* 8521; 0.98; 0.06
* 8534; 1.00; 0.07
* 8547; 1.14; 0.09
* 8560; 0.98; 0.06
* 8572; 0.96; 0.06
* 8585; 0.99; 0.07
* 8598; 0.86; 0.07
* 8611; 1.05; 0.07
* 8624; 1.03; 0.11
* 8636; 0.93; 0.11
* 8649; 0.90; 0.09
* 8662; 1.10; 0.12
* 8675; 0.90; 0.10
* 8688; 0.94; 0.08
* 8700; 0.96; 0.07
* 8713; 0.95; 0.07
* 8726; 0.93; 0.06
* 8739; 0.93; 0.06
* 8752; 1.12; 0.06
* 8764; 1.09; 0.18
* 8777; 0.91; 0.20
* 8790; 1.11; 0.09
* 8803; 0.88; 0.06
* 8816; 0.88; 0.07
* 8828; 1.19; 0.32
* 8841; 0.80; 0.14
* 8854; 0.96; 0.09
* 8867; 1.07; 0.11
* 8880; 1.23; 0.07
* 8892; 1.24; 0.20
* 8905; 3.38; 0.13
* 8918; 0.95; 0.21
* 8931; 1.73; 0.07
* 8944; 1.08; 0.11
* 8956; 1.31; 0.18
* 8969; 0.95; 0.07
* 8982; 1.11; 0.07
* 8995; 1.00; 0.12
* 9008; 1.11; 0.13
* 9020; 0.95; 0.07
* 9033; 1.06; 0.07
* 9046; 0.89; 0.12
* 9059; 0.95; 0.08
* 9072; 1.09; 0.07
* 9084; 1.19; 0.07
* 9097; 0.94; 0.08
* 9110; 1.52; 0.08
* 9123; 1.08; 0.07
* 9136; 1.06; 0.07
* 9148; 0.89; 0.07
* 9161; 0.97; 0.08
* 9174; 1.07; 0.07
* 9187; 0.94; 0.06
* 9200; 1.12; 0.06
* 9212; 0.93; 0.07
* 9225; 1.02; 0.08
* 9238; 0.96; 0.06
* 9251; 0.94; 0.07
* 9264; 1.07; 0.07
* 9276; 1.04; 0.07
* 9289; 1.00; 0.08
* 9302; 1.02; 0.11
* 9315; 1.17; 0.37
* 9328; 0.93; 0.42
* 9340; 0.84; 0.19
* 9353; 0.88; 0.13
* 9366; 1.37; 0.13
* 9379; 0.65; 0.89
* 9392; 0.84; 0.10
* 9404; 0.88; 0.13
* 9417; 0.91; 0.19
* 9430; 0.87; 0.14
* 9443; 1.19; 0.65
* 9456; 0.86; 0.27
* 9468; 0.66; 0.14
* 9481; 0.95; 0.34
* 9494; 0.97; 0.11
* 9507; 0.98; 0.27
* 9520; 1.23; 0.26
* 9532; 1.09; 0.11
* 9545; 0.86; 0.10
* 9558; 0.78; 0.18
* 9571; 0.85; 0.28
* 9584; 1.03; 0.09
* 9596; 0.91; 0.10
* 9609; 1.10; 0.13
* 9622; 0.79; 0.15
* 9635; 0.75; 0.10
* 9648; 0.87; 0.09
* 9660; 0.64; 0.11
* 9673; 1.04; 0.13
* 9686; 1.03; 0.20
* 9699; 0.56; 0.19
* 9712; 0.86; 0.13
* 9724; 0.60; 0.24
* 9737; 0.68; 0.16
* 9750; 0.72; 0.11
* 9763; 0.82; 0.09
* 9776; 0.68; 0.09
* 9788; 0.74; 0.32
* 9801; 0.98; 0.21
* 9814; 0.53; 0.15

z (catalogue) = 0.36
